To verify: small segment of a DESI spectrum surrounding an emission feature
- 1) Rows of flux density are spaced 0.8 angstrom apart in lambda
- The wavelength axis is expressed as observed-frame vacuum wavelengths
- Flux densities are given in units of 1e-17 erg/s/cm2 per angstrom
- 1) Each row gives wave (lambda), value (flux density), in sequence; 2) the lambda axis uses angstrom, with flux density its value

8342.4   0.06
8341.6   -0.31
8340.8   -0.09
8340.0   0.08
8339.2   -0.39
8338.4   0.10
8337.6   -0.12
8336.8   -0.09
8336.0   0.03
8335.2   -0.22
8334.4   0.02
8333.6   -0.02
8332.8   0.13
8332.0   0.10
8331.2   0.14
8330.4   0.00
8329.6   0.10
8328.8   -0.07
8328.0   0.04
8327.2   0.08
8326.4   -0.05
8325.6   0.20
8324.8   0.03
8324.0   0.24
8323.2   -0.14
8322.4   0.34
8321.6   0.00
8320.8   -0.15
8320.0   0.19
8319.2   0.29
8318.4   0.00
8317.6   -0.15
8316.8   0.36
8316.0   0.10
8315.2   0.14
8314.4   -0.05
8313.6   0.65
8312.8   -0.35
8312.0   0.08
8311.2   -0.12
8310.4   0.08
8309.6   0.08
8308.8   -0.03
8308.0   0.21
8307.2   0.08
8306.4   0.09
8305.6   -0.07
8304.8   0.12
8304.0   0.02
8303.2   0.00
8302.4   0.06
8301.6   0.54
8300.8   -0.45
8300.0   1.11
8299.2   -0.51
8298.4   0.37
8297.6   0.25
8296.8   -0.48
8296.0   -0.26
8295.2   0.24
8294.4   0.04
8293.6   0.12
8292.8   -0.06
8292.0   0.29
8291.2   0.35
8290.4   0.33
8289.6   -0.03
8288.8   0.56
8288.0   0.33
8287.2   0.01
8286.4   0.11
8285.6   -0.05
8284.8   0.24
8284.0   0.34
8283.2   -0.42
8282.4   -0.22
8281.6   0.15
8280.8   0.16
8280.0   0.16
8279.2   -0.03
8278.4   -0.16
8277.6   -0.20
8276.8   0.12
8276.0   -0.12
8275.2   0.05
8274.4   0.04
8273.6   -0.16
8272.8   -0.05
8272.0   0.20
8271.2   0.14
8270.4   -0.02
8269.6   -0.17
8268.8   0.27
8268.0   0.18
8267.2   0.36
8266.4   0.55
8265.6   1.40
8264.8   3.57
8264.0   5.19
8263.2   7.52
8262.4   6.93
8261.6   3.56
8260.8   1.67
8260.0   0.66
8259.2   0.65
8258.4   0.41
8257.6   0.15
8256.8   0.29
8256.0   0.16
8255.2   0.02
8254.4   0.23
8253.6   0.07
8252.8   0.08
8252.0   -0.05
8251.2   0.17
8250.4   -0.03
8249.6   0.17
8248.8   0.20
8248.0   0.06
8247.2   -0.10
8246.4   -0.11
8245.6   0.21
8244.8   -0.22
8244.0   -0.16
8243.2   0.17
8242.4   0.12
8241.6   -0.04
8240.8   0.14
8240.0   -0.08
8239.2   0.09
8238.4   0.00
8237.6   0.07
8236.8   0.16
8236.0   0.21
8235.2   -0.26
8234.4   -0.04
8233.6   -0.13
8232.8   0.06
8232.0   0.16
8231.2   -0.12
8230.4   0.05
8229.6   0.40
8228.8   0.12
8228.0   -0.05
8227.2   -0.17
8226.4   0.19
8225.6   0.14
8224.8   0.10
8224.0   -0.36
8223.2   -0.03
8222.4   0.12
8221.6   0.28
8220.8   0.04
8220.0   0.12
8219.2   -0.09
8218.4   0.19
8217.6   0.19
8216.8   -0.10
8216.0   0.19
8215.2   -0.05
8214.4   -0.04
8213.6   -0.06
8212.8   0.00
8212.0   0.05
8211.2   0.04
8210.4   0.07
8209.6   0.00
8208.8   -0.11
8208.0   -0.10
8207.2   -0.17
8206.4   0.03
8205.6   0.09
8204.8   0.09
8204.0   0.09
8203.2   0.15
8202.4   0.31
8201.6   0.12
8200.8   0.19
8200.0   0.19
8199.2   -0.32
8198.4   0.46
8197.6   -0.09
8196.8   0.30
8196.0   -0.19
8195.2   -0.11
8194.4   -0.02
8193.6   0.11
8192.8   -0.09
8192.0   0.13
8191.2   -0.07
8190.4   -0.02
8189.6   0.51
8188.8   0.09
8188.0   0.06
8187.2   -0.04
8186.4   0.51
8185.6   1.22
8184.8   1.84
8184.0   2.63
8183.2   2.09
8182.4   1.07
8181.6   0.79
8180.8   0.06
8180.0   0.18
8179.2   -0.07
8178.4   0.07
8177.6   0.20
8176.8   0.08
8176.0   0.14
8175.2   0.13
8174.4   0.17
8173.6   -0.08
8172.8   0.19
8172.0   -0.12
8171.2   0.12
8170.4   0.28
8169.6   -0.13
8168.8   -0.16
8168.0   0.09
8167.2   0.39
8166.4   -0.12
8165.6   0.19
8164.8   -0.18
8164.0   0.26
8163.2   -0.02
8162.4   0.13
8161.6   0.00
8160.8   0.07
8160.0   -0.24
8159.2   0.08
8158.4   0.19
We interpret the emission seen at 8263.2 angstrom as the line [O III]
